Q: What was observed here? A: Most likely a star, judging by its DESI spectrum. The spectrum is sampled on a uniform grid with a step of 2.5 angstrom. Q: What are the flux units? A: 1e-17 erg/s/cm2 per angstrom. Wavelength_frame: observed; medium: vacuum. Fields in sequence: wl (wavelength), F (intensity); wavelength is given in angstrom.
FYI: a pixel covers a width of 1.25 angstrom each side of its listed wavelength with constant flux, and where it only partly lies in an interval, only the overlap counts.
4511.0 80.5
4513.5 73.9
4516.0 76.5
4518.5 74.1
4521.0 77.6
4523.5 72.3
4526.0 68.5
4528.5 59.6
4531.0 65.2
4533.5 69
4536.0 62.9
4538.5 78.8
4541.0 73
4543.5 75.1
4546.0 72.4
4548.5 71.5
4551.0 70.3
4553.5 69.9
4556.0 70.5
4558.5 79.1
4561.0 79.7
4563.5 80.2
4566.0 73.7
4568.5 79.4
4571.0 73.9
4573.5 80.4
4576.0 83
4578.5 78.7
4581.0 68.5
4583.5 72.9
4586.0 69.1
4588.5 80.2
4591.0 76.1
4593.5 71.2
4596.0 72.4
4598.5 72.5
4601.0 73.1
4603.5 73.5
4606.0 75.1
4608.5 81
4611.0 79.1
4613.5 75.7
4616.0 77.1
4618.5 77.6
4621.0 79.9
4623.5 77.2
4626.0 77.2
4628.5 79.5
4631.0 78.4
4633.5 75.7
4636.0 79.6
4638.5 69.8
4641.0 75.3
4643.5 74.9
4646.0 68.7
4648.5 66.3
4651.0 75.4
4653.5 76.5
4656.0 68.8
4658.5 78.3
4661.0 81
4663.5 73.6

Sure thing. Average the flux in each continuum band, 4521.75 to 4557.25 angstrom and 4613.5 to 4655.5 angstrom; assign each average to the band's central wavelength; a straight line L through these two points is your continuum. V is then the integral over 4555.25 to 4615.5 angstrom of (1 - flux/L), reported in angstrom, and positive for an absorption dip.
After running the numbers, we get -2.7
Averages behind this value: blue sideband 70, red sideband 75.5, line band 75.9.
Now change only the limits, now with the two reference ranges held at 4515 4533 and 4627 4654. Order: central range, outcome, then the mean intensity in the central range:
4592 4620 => -0.78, 75.3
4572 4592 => -1.00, 76.1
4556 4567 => -0.87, 77.4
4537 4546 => -0.48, 74.8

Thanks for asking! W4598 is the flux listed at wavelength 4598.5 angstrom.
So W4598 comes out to 72.5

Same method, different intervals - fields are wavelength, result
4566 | 73.7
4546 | 72.4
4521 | 77.6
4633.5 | 75.7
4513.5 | 73.9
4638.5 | 69.8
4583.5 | 72.9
